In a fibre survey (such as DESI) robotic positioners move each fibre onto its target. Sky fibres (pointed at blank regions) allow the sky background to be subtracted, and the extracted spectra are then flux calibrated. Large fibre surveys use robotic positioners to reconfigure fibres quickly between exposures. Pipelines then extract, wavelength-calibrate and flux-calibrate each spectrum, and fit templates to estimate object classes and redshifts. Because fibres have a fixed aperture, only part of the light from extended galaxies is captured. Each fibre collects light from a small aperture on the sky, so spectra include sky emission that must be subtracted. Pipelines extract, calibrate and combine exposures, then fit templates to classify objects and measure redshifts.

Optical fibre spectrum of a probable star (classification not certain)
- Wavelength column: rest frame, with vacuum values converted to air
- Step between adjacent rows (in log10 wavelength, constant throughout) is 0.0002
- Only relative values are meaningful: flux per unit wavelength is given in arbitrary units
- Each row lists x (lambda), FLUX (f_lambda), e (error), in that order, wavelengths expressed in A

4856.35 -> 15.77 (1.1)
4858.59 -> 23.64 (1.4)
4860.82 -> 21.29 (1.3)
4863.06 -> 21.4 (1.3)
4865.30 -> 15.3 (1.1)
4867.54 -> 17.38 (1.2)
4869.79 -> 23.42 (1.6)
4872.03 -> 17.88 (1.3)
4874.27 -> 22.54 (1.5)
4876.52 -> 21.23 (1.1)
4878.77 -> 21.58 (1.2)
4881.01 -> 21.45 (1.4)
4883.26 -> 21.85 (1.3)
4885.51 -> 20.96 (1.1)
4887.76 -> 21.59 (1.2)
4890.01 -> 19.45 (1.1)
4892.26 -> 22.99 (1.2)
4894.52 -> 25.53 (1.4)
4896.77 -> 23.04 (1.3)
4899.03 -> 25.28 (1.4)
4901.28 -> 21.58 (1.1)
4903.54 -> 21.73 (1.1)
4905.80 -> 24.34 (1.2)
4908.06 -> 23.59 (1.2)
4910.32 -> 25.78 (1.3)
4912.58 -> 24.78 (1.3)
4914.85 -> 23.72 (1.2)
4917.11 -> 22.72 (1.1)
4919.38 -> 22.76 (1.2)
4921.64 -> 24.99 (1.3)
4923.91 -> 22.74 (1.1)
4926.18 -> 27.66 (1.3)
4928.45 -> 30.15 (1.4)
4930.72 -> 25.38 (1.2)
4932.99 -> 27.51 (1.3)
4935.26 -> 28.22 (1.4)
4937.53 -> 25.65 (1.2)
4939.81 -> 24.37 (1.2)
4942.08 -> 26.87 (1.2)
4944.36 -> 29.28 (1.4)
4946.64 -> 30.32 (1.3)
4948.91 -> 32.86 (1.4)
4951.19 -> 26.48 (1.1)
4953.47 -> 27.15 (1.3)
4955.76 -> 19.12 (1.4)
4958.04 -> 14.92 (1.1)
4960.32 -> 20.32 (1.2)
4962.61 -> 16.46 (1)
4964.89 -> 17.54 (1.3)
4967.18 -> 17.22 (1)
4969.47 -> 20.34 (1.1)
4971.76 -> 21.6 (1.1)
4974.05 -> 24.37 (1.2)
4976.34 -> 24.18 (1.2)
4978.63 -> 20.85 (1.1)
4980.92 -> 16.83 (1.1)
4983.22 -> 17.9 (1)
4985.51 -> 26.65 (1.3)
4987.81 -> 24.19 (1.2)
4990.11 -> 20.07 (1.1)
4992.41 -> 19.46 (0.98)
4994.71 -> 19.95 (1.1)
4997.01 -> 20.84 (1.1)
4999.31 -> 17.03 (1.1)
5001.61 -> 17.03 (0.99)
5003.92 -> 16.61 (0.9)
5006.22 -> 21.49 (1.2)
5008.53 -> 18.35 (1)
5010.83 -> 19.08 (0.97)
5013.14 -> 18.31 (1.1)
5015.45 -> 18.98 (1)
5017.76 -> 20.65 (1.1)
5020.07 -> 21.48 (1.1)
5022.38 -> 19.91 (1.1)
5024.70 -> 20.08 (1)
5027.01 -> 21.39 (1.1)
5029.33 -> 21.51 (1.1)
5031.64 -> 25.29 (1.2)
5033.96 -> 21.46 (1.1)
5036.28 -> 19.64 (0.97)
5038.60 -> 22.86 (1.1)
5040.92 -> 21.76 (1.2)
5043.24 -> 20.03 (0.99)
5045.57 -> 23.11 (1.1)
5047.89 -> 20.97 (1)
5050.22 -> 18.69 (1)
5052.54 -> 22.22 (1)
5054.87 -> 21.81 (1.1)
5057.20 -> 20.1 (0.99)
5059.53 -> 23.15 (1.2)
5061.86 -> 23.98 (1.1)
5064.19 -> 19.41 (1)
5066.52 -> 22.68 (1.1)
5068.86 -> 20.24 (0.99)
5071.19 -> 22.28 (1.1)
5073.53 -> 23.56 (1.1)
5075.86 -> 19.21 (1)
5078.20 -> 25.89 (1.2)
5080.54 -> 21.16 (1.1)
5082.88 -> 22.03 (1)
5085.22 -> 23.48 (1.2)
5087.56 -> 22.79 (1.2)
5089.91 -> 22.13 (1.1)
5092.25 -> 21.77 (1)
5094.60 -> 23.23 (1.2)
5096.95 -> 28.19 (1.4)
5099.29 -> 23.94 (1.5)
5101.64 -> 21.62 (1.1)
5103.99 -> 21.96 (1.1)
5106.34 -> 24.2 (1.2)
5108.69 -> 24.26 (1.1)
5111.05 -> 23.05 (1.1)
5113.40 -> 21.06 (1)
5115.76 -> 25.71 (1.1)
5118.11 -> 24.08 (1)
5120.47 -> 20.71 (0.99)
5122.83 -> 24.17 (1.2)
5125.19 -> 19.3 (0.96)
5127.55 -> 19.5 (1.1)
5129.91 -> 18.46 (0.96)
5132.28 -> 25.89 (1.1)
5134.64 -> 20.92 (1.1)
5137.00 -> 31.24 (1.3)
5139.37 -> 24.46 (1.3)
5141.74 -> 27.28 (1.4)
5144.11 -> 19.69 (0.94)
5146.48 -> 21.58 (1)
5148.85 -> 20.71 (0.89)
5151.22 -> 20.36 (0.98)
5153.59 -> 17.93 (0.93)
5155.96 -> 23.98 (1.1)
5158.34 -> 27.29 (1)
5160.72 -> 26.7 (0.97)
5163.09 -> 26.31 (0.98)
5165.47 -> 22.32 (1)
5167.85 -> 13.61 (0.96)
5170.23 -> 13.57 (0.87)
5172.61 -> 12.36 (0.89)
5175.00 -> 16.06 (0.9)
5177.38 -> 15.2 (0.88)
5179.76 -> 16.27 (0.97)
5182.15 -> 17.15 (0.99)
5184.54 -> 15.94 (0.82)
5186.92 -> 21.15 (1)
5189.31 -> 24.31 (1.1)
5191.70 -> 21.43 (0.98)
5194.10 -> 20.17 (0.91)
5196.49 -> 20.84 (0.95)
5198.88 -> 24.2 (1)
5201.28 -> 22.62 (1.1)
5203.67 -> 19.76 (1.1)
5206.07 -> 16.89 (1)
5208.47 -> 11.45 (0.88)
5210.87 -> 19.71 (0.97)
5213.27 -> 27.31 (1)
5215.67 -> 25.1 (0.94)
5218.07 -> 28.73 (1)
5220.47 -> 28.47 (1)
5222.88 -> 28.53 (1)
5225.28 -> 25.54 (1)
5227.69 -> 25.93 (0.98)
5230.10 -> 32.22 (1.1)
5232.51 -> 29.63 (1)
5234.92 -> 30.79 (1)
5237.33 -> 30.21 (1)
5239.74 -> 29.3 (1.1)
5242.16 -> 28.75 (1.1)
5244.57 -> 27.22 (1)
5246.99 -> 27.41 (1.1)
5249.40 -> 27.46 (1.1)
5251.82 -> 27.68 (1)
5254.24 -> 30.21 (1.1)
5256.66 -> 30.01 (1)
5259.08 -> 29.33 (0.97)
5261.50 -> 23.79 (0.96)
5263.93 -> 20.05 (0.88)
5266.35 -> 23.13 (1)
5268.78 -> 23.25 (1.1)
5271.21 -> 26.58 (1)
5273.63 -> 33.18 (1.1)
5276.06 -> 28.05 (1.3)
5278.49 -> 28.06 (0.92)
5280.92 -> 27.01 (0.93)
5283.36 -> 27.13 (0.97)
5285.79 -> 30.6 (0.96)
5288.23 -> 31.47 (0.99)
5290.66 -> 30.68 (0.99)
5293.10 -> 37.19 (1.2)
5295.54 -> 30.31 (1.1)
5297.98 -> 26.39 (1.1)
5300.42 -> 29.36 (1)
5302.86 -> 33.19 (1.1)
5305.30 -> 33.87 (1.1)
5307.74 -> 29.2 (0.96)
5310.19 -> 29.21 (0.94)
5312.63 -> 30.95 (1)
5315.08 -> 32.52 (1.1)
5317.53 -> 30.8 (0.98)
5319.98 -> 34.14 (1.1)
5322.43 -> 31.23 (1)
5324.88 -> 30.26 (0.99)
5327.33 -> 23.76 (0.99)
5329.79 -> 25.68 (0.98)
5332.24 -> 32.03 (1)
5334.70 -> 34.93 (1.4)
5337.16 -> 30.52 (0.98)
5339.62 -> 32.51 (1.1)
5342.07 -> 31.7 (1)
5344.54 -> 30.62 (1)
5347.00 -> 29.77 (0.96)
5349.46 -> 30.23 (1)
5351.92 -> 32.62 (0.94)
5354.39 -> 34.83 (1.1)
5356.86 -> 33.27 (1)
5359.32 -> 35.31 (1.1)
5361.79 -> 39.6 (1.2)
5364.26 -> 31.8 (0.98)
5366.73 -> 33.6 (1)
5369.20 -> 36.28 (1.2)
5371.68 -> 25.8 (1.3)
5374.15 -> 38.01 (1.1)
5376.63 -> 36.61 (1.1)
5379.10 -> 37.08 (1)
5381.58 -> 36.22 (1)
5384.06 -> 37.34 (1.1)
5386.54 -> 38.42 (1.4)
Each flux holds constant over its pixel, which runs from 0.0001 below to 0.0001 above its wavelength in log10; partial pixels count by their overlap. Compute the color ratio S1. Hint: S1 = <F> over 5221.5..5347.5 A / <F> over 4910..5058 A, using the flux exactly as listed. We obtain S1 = 1.32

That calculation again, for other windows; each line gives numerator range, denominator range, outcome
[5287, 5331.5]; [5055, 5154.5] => 1.36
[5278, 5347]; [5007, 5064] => 1.45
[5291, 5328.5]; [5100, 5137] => 1.36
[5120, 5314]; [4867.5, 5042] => 1.11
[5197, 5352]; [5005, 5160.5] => 1.28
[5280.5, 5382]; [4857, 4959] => 1.35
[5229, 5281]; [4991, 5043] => 1.38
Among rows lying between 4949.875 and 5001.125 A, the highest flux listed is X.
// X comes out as 27.15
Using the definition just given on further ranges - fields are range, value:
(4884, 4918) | 25.78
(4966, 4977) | 24.37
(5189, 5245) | 32.22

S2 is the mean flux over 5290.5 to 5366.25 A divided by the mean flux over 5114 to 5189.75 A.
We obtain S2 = 1.50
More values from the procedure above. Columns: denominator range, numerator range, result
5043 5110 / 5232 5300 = 1.27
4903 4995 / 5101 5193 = 0.91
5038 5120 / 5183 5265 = 1.12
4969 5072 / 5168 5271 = 1.13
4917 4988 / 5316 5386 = 1.39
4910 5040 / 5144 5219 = 0.91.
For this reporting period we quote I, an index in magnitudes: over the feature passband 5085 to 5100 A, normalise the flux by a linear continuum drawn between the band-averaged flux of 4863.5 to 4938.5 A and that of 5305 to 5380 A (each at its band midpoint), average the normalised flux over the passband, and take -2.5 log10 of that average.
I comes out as 0.147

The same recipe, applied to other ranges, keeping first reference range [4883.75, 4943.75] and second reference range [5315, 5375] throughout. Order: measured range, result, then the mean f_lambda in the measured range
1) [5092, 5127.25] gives 0.203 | 23.1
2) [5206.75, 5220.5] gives 0.288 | 22.8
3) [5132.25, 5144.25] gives 0.125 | 25.3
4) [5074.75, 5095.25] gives 0.220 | 22.4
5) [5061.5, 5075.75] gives 0.242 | 21.7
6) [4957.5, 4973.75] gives 0.324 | 18.8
